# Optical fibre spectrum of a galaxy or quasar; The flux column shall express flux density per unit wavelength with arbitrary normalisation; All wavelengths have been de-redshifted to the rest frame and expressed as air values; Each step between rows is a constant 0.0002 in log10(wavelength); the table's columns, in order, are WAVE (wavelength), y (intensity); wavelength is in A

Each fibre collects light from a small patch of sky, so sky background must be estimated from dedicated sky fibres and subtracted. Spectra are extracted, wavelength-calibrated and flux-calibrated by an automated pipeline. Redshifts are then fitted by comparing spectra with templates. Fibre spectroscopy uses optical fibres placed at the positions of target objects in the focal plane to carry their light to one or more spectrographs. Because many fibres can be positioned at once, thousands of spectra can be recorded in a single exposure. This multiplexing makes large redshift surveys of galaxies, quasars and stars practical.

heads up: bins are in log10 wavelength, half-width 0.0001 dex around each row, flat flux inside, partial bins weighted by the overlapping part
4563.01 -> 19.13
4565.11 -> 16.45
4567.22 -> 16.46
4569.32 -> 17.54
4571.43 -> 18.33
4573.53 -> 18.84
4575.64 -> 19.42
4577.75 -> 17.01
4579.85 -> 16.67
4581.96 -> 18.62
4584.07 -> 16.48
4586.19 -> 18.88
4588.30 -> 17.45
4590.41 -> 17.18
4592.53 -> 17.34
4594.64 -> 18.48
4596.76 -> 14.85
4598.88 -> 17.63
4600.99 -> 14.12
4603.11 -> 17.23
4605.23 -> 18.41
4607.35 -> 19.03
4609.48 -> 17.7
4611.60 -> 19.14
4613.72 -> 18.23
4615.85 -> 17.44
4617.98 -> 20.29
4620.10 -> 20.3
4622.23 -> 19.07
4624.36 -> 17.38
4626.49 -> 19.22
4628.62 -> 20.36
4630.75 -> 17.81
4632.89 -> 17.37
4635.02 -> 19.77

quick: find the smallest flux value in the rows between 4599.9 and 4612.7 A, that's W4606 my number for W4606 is 14.12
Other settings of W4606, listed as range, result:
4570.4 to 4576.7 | 18.33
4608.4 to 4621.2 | 17.44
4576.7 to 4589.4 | 16.48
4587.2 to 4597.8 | 14.85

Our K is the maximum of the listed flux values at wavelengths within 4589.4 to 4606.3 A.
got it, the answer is 18.48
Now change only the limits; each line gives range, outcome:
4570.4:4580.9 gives 19.42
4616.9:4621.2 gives 20.3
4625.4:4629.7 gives 20.36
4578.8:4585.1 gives 18.62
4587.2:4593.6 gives 17.45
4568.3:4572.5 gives 18.33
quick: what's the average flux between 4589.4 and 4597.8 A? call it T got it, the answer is 17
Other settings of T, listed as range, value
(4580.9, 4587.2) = 18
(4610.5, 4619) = 18.8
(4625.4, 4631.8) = 19.1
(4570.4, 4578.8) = 18.4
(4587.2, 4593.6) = 17.4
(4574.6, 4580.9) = 17.7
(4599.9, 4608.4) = 17.2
